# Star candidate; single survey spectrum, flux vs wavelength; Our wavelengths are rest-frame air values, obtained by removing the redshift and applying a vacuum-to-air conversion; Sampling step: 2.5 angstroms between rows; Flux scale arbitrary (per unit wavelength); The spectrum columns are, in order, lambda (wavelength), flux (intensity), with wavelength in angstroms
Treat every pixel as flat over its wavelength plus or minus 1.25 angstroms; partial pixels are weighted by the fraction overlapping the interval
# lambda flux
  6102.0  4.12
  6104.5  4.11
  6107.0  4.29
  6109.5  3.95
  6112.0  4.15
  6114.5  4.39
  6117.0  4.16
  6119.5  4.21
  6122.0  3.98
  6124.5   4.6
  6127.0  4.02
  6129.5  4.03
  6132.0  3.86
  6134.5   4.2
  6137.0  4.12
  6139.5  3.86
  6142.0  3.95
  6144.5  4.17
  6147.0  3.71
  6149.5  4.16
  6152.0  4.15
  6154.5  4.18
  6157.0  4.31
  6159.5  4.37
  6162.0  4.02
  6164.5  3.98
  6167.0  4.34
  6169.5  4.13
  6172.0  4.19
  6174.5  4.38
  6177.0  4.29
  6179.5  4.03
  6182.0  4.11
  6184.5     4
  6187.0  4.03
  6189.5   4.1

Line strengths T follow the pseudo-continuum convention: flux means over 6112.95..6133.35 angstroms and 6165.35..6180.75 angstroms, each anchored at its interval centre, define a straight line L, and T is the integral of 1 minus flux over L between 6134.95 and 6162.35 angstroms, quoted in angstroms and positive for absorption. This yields 0.6 angstroms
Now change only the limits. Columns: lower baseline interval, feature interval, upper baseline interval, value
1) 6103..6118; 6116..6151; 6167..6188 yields 0.8 angstroms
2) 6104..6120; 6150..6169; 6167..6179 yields 0.2 angstroms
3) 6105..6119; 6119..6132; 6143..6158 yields 0.1 angstroms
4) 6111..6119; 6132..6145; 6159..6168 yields 0.5 angstroms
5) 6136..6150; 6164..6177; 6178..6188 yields -0.6 angstroms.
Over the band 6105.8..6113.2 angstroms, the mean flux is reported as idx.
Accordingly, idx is 4.13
